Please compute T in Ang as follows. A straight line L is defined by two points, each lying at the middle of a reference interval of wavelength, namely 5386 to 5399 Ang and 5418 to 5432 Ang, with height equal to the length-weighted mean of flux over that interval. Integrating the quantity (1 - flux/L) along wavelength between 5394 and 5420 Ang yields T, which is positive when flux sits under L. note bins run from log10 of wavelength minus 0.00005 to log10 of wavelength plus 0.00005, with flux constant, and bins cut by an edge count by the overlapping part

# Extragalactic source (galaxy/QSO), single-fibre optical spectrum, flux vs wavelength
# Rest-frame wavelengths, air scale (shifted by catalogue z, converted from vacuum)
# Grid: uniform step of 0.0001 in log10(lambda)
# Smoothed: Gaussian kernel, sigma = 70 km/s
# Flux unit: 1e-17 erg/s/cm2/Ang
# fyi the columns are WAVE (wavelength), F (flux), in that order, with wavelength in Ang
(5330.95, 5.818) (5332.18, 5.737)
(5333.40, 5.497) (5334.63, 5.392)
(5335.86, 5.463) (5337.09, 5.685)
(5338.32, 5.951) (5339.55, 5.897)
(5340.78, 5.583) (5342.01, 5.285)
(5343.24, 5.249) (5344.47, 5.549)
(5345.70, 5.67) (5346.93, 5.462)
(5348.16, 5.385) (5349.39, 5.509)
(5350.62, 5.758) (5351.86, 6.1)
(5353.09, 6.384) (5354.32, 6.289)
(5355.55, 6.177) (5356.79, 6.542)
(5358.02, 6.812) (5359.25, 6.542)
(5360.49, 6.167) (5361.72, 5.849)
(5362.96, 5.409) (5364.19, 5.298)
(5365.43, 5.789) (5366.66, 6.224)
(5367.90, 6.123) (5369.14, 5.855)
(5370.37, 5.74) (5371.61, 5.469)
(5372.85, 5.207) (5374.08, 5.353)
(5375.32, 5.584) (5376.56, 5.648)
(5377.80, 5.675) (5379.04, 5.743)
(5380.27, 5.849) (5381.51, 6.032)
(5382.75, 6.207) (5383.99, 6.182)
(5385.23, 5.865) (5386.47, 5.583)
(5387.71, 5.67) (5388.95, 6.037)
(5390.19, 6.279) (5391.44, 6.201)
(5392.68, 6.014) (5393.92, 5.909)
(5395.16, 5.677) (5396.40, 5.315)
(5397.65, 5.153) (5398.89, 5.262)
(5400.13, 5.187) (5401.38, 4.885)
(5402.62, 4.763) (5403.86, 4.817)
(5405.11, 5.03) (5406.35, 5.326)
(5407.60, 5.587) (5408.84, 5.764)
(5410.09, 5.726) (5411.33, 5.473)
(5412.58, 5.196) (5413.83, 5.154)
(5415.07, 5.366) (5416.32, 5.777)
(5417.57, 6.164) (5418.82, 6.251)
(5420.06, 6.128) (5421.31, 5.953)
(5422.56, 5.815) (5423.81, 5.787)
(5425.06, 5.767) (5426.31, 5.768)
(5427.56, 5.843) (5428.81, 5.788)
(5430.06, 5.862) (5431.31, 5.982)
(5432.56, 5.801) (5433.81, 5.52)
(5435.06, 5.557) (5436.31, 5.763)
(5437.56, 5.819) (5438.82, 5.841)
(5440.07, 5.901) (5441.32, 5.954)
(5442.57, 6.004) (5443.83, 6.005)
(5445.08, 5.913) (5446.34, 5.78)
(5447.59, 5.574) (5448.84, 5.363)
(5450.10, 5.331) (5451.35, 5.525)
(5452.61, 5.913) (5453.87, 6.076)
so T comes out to 1.8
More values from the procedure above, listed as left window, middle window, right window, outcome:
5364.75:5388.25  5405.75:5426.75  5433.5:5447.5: 0.4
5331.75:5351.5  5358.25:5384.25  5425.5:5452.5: -0.9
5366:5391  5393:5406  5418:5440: 1.4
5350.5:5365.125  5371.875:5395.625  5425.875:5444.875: 0.8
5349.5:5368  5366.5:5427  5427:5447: 3.0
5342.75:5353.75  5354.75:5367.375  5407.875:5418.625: -0.9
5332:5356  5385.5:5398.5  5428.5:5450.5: -0.1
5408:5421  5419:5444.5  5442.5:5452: -0.7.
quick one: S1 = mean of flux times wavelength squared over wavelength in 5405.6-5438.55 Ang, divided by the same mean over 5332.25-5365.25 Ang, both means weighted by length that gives 1.01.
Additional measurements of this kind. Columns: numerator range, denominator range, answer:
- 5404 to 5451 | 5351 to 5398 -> 0.99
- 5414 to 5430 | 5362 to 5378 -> 1.06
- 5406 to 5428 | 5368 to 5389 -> 1.01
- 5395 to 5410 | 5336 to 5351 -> 0.96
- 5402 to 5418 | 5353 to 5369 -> 0.90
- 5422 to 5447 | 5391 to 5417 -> 1.09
